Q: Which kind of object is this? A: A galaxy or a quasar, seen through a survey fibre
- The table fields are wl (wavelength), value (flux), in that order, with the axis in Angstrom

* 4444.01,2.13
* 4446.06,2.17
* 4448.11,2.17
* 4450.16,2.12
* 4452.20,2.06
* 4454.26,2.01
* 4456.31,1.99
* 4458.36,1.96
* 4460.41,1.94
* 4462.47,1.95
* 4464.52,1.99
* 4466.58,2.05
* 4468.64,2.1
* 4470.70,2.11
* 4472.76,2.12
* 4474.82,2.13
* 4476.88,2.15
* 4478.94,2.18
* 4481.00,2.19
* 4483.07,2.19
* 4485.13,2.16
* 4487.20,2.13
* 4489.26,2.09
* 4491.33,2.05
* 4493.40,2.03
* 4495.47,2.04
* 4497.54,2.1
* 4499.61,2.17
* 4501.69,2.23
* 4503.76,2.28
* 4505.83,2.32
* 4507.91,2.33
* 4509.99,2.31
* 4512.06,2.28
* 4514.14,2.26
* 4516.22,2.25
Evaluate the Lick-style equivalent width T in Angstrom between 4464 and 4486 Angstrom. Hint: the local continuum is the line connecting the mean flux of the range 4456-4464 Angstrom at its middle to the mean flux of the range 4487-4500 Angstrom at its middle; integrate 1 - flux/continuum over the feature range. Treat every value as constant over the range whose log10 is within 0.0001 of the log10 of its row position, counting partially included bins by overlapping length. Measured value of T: -1.2 Angstrom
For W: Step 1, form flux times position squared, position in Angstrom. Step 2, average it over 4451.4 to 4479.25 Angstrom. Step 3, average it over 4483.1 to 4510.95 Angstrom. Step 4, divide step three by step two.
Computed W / 1.08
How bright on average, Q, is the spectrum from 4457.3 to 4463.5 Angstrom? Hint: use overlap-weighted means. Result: 1.95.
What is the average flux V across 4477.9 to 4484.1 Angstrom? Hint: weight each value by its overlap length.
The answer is 2.19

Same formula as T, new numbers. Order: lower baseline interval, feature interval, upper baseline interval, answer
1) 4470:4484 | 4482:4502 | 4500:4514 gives 0.9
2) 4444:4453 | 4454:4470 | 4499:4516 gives 1.2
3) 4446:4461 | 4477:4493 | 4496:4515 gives 0.2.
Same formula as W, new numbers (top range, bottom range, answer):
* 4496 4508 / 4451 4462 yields 1.14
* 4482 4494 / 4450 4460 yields 1.06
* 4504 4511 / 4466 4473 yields 1.12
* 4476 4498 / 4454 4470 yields 1.07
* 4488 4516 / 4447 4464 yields 1.11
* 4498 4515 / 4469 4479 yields 1.08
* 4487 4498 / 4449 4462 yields 1.04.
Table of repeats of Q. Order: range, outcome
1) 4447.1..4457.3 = 2.07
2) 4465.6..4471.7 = 2.09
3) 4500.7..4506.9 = 2.28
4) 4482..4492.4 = 2.12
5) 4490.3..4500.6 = 2.08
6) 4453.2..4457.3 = 2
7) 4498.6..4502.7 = 2.2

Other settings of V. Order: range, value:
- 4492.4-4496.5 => 2.03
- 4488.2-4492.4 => 2.07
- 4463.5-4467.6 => 2.02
